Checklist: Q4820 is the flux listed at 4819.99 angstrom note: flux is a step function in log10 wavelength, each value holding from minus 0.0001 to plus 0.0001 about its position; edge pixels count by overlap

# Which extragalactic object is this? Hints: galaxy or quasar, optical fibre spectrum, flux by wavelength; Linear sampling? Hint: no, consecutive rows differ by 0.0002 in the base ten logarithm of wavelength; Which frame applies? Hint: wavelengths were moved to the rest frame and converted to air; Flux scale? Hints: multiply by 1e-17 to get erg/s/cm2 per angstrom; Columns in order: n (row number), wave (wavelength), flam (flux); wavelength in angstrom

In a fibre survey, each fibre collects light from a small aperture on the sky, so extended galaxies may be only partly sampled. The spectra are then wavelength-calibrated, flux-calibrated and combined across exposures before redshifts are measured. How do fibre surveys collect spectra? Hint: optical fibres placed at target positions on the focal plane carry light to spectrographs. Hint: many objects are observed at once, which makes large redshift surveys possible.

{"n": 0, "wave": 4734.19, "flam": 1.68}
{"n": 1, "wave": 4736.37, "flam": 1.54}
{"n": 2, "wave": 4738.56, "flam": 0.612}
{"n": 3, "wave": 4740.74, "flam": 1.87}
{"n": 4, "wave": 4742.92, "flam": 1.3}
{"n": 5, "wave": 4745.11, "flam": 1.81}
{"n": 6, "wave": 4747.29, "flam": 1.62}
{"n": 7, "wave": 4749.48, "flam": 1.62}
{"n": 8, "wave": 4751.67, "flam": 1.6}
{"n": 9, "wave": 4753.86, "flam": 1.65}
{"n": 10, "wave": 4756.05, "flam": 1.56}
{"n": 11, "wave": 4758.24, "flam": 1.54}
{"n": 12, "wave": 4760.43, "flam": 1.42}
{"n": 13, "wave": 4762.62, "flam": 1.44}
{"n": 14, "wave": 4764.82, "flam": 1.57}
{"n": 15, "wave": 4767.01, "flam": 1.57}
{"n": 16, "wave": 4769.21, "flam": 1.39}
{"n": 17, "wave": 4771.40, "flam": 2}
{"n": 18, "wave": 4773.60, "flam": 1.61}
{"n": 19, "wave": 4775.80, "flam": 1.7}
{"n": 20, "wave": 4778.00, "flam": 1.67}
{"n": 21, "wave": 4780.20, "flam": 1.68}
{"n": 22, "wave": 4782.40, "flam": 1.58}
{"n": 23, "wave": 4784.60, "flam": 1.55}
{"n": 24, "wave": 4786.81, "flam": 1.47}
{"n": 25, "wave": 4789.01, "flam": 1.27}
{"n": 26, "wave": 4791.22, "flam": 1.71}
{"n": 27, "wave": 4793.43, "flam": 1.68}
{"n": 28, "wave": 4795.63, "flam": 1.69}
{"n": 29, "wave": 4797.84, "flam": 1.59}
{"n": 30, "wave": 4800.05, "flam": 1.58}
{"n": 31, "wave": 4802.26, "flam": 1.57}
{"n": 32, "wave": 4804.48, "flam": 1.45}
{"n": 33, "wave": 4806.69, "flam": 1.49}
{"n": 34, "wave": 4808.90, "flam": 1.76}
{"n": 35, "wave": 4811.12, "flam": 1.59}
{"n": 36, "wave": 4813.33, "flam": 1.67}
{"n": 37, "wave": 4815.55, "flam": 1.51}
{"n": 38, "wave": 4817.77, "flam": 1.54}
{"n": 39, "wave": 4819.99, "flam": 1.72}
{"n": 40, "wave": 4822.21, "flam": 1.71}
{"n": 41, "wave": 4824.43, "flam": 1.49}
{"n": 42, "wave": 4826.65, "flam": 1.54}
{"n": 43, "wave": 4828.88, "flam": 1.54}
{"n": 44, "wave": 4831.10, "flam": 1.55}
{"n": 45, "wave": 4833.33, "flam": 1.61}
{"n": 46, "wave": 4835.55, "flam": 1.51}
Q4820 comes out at 1.72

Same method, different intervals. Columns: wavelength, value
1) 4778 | 1.67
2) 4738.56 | 0.612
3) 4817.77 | 1.54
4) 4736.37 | 1.54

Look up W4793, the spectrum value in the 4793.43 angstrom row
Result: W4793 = 1.68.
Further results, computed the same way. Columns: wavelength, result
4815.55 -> 1.51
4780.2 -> 1.68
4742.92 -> 1.3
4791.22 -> 1.71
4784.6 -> 1.55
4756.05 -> 1.56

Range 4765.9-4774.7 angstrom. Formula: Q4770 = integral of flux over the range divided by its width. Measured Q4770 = 1.64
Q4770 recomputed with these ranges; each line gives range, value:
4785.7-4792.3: 1.48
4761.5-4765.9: 1.5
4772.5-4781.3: 1.66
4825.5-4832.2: 1.54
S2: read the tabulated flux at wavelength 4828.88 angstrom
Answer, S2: 1.54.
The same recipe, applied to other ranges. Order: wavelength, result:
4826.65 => 1.54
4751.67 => 1.6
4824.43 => 1.49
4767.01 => 1.57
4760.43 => 1.42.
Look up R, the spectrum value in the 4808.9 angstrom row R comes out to 1.76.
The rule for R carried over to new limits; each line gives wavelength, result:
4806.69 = 1.49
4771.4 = 2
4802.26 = 1.57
